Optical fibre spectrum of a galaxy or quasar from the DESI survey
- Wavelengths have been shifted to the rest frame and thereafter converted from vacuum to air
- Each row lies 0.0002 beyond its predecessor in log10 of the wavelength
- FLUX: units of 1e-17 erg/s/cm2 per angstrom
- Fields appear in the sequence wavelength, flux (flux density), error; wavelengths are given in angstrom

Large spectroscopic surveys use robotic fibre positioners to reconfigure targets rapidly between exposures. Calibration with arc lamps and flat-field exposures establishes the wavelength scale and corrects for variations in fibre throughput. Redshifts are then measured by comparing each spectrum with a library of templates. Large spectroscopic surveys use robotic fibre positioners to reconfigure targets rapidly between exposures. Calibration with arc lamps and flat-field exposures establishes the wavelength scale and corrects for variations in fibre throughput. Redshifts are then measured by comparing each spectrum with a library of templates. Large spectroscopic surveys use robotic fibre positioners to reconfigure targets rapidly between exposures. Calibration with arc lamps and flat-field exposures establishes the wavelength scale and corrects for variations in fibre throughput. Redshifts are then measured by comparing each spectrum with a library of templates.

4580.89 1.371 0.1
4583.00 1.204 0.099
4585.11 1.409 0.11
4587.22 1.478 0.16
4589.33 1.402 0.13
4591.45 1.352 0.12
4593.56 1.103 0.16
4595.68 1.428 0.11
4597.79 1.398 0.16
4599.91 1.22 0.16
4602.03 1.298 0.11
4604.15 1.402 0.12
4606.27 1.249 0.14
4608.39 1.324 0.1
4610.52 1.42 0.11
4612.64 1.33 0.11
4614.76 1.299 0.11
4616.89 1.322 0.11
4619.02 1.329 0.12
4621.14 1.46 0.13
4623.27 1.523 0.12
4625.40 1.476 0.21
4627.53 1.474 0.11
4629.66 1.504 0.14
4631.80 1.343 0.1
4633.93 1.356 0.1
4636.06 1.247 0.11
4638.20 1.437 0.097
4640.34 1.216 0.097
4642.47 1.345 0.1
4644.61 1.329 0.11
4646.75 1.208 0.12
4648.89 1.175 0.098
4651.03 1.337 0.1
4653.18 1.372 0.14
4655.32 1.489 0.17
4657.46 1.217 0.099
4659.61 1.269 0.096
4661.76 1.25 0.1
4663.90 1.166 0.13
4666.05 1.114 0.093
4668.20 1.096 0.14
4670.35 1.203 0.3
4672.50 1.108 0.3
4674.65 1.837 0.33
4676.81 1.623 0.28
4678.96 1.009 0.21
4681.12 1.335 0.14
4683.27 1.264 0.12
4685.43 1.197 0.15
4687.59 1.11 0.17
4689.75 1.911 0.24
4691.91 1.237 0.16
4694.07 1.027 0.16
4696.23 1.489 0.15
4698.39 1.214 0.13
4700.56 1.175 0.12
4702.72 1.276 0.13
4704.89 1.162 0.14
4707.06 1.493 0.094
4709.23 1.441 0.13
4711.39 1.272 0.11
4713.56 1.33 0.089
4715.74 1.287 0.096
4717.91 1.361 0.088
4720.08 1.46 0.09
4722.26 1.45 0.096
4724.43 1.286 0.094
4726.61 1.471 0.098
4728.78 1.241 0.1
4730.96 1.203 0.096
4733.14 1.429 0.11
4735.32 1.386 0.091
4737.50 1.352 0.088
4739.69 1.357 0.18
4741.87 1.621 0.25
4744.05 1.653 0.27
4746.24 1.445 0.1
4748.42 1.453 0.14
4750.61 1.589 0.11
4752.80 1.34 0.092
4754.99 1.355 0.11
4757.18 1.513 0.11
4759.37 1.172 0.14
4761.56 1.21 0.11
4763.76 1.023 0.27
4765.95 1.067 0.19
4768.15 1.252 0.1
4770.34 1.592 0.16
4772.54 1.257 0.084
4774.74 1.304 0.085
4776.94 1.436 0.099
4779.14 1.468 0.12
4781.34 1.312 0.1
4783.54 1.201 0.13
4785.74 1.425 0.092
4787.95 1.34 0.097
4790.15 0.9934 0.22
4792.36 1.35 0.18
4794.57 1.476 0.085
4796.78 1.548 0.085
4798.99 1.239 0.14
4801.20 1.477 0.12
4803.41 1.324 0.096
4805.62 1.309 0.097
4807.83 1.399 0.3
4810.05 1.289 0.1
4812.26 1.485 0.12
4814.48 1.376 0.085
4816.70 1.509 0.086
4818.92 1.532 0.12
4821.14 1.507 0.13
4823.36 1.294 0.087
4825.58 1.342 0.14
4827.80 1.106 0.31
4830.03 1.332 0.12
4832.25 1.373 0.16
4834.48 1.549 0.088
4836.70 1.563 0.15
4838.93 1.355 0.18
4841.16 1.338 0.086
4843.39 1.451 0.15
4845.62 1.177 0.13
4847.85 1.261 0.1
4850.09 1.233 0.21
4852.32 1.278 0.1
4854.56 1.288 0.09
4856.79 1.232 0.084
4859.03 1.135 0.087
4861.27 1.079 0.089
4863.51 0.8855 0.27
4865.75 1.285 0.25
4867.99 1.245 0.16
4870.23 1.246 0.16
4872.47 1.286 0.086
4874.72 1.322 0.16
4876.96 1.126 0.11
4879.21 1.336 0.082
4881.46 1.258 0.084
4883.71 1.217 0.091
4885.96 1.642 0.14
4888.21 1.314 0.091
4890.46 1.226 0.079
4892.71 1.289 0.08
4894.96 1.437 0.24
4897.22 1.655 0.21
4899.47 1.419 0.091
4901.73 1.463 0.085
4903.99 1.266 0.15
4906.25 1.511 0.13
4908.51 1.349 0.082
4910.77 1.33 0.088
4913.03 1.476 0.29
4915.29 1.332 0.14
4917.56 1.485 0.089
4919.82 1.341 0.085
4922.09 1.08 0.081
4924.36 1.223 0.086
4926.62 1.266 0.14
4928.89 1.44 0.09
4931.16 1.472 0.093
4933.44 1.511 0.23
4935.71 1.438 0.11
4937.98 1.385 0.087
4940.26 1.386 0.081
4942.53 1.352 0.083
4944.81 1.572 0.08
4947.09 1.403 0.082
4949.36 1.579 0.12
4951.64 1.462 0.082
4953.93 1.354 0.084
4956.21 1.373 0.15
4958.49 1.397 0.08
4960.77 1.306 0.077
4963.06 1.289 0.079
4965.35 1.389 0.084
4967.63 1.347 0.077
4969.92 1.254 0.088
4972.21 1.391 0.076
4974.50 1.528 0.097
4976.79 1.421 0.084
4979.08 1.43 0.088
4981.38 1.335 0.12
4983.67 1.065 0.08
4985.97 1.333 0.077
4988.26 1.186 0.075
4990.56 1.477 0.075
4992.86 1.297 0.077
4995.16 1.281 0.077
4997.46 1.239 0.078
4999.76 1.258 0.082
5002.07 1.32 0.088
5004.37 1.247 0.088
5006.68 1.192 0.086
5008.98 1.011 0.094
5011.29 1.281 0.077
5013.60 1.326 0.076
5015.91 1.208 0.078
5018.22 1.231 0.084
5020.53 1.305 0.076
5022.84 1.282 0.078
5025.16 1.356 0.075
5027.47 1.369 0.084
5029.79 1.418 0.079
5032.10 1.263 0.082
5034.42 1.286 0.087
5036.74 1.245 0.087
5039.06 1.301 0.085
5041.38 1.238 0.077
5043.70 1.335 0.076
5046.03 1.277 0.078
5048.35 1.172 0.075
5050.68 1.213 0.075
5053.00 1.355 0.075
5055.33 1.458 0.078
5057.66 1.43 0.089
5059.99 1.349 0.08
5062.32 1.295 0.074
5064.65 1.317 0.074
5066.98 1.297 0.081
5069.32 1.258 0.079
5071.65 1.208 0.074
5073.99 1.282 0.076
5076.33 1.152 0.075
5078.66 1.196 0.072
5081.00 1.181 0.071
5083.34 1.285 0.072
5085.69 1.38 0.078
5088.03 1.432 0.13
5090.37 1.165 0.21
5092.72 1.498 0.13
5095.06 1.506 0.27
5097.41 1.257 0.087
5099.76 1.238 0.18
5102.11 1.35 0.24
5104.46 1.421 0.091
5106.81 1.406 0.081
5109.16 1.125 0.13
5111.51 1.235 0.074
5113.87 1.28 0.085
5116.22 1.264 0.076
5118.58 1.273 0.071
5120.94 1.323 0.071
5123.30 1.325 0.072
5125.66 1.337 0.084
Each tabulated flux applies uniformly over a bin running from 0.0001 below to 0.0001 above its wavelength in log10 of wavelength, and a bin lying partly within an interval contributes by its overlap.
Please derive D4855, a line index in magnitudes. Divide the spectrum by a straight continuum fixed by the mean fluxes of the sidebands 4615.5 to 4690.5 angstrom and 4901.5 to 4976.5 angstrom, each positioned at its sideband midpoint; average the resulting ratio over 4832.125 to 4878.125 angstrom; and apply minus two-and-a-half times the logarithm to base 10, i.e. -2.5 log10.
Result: 0.08 mag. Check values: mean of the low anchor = 1.33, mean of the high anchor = 1.39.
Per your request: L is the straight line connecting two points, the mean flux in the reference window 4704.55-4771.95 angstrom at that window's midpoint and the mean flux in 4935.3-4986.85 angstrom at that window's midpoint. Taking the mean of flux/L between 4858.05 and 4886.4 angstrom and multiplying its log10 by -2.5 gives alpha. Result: 0.12 mag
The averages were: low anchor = 1.36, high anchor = 1.38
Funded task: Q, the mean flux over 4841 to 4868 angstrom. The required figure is 1.22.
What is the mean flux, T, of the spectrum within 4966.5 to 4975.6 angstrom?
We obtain 1.38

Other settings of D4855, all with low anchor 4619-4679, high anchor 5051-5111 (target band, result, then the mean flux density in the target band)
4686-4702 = 0.022 mag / 1.3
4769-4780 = -0.063 mag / 1.41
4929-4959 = -0.094 mag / 1.44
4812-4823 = -0.111 mag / 1.47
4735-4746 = -0.115 mag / 1.48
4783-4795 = 0.029 mag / 1.29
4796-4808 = -0.042 mag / 1.38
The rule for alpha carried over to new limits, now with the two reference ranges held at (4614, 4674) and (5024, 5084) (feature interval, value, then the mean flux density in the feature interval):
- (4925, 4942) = -0.09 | 1.41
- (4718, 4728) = -0.08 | 1.41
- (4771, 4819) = -0.05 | 1.36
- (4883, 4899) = -0.08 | 1.4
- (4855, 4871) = 0.12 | 1.16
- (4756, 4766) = 0.08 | 1.21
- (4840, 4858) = 0.02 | 1.28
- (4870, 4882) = 0.03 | 1.26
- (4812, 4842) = -0.08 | 1.4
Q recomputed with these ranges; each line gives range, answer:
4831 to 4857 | 1.35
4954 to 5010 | 1.31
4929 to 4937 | 1.47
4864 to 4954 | 1.37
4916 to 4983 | 1.38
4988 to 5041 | 1.28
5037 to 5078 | 1.29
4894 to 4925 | 1.39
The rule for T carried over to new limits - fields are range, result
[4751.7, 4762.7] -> 1.32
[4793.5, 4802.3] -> 1.43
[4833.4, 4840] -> 1.49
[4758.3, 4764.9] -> 1.13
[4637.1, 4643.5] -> 1.33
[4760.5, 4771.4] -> 1.23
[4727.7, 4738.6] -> 1.32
